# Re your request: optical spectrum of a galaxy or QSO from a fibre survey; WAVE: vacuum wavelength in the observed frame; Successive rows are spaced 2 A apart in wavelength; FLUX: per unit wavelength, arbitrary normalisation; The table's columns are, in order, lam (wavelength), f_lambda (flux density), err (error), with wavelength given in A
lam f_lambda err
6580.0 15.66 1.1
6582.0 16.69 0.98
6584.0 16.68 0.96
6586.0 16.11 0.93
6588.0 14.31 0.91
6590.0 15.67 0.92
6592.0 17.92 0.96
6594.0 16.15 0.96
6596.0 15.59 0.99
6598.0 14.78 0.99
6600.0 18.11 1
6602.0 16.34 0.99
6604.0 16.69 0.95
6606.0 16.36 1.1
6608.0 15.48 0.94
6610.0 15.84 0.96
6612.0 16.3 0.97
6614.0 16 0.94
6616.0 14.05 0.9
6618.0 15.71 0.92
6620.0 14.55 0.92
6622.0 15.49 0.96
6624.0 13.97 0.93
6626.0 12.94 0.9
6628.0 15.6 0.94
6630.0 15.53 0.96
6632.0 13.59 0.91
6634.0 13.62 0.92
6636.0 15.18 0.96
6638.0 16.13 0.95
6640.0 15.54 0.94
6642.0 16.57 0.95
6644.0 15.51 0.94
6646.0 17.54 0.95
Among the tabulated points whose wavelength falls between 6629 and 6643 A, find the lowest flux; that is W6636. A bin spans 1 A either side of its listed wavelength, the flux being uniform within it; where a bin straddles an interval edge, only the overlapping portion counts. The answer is 13.59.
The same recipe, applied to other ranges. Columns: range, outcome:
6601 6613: 15.48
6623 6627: 12.94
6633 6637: 13.62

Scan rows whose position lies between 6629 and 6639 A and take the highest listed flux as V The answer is 16.13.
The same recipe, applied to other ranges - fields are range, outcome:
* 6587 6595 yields 17.92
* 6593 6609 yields 18.11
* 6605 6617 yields 16.36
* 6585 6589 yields 16.11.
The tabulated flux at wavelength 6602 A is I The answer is 16.34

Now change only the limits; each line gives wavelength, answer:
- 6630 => 15.53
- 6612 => 16.3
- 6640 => 15.54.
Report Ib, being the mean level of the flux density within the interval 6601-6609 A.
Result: 16.2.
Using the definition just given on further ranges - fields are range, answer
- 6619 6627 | 14.2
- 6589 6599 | 16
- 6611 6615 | 16.1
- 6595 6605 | 16.3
